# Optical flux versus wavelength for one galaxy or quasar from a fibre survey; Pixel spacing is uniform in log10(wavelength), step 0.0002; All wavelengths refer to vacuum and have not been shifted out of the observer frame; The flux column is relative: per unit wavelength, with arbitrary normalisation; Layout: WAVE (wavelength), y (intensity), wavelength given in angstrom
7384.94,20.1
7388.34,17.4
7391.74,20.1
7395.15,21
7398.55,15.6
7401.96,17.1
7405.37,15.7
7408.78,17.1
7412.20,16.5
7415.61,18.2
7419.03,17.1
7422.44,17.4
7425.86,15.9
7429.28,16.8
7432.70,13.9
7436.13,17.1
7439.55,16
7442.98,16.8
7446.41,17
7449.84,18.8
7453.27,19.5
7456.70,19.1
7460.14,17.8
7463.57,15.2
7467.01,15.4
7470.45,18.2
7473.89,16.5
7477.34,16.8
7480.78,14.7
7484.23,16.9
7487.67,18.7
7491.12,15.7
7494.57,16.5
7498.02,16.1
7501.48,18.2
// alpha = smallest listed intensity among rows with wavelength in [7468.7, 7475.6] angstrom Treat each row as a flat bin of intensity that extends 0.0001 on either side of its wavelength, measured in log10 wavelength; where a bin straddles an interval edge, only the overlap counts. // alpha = 16.5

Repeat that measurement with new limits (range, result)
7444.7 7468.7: 15.2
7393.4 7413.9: 15.6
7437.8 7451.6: 16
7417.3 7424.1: 17.1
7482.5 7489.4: 16.9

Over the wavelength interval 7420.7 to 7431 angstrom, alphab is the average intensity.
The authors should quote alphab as 16.7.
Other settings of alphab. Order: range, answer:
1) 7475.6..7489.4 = 16.8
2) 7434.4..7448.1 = 16.7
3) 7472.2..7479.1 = 16.6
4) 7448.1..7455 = 19.2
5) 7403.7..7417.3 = 16.9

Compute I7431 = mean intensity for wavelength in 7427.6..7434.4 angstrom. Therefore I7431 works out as 15.4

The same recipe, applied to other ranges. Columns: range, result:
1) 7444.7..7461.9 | 18.4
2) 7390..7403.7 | 18.4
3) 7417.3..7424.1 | 17.3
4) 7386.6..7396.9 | 19.5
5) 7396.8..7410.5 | 16.4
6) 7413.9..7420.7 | 17.7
